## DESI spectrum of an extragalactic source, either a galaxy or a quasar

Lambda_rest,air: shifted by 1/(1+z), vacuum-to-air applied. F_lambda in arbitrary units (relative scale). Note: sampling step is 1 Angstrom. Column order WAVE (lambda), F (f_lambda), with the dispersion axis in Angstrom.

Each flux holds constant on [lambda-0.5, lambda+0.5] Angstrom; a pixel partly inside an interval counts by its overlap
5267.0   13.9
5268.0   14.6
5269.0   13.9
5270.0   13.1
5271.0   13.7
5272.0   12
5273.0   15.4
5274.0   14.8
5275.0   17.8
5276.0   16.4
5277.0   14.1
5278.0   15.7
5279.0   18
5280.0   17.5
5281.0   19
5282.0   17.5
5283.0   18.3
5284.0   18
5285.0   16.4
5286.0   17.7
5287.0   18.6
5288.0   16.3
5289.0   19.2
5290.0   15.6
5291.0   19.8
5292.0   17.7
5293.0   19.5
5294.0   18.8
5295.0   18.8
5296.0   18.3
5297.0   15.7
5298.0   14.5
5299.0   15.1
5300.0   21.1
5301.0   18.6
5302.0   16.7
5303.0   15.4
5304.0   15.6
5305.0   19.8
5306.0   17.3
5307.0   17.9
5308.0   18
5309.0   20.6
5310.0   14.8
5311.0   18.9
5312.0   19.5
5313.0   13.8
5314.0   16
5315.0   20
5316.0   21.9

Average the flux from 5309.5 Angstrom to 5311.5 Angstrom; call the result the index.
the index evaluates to 16.9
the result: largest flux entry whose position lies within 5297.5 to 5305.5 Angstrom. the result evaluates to 21.1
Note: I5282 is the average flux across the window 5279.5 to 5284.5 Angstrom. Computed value 18.1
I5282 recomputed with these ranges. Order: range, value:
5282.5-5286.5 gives 17.6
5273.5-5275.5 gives 16.3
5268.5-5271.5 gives 13.6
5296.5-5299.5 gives 15.1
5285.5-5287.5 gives 18.1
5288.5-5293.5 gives 18.4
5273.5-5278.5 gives 15.8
